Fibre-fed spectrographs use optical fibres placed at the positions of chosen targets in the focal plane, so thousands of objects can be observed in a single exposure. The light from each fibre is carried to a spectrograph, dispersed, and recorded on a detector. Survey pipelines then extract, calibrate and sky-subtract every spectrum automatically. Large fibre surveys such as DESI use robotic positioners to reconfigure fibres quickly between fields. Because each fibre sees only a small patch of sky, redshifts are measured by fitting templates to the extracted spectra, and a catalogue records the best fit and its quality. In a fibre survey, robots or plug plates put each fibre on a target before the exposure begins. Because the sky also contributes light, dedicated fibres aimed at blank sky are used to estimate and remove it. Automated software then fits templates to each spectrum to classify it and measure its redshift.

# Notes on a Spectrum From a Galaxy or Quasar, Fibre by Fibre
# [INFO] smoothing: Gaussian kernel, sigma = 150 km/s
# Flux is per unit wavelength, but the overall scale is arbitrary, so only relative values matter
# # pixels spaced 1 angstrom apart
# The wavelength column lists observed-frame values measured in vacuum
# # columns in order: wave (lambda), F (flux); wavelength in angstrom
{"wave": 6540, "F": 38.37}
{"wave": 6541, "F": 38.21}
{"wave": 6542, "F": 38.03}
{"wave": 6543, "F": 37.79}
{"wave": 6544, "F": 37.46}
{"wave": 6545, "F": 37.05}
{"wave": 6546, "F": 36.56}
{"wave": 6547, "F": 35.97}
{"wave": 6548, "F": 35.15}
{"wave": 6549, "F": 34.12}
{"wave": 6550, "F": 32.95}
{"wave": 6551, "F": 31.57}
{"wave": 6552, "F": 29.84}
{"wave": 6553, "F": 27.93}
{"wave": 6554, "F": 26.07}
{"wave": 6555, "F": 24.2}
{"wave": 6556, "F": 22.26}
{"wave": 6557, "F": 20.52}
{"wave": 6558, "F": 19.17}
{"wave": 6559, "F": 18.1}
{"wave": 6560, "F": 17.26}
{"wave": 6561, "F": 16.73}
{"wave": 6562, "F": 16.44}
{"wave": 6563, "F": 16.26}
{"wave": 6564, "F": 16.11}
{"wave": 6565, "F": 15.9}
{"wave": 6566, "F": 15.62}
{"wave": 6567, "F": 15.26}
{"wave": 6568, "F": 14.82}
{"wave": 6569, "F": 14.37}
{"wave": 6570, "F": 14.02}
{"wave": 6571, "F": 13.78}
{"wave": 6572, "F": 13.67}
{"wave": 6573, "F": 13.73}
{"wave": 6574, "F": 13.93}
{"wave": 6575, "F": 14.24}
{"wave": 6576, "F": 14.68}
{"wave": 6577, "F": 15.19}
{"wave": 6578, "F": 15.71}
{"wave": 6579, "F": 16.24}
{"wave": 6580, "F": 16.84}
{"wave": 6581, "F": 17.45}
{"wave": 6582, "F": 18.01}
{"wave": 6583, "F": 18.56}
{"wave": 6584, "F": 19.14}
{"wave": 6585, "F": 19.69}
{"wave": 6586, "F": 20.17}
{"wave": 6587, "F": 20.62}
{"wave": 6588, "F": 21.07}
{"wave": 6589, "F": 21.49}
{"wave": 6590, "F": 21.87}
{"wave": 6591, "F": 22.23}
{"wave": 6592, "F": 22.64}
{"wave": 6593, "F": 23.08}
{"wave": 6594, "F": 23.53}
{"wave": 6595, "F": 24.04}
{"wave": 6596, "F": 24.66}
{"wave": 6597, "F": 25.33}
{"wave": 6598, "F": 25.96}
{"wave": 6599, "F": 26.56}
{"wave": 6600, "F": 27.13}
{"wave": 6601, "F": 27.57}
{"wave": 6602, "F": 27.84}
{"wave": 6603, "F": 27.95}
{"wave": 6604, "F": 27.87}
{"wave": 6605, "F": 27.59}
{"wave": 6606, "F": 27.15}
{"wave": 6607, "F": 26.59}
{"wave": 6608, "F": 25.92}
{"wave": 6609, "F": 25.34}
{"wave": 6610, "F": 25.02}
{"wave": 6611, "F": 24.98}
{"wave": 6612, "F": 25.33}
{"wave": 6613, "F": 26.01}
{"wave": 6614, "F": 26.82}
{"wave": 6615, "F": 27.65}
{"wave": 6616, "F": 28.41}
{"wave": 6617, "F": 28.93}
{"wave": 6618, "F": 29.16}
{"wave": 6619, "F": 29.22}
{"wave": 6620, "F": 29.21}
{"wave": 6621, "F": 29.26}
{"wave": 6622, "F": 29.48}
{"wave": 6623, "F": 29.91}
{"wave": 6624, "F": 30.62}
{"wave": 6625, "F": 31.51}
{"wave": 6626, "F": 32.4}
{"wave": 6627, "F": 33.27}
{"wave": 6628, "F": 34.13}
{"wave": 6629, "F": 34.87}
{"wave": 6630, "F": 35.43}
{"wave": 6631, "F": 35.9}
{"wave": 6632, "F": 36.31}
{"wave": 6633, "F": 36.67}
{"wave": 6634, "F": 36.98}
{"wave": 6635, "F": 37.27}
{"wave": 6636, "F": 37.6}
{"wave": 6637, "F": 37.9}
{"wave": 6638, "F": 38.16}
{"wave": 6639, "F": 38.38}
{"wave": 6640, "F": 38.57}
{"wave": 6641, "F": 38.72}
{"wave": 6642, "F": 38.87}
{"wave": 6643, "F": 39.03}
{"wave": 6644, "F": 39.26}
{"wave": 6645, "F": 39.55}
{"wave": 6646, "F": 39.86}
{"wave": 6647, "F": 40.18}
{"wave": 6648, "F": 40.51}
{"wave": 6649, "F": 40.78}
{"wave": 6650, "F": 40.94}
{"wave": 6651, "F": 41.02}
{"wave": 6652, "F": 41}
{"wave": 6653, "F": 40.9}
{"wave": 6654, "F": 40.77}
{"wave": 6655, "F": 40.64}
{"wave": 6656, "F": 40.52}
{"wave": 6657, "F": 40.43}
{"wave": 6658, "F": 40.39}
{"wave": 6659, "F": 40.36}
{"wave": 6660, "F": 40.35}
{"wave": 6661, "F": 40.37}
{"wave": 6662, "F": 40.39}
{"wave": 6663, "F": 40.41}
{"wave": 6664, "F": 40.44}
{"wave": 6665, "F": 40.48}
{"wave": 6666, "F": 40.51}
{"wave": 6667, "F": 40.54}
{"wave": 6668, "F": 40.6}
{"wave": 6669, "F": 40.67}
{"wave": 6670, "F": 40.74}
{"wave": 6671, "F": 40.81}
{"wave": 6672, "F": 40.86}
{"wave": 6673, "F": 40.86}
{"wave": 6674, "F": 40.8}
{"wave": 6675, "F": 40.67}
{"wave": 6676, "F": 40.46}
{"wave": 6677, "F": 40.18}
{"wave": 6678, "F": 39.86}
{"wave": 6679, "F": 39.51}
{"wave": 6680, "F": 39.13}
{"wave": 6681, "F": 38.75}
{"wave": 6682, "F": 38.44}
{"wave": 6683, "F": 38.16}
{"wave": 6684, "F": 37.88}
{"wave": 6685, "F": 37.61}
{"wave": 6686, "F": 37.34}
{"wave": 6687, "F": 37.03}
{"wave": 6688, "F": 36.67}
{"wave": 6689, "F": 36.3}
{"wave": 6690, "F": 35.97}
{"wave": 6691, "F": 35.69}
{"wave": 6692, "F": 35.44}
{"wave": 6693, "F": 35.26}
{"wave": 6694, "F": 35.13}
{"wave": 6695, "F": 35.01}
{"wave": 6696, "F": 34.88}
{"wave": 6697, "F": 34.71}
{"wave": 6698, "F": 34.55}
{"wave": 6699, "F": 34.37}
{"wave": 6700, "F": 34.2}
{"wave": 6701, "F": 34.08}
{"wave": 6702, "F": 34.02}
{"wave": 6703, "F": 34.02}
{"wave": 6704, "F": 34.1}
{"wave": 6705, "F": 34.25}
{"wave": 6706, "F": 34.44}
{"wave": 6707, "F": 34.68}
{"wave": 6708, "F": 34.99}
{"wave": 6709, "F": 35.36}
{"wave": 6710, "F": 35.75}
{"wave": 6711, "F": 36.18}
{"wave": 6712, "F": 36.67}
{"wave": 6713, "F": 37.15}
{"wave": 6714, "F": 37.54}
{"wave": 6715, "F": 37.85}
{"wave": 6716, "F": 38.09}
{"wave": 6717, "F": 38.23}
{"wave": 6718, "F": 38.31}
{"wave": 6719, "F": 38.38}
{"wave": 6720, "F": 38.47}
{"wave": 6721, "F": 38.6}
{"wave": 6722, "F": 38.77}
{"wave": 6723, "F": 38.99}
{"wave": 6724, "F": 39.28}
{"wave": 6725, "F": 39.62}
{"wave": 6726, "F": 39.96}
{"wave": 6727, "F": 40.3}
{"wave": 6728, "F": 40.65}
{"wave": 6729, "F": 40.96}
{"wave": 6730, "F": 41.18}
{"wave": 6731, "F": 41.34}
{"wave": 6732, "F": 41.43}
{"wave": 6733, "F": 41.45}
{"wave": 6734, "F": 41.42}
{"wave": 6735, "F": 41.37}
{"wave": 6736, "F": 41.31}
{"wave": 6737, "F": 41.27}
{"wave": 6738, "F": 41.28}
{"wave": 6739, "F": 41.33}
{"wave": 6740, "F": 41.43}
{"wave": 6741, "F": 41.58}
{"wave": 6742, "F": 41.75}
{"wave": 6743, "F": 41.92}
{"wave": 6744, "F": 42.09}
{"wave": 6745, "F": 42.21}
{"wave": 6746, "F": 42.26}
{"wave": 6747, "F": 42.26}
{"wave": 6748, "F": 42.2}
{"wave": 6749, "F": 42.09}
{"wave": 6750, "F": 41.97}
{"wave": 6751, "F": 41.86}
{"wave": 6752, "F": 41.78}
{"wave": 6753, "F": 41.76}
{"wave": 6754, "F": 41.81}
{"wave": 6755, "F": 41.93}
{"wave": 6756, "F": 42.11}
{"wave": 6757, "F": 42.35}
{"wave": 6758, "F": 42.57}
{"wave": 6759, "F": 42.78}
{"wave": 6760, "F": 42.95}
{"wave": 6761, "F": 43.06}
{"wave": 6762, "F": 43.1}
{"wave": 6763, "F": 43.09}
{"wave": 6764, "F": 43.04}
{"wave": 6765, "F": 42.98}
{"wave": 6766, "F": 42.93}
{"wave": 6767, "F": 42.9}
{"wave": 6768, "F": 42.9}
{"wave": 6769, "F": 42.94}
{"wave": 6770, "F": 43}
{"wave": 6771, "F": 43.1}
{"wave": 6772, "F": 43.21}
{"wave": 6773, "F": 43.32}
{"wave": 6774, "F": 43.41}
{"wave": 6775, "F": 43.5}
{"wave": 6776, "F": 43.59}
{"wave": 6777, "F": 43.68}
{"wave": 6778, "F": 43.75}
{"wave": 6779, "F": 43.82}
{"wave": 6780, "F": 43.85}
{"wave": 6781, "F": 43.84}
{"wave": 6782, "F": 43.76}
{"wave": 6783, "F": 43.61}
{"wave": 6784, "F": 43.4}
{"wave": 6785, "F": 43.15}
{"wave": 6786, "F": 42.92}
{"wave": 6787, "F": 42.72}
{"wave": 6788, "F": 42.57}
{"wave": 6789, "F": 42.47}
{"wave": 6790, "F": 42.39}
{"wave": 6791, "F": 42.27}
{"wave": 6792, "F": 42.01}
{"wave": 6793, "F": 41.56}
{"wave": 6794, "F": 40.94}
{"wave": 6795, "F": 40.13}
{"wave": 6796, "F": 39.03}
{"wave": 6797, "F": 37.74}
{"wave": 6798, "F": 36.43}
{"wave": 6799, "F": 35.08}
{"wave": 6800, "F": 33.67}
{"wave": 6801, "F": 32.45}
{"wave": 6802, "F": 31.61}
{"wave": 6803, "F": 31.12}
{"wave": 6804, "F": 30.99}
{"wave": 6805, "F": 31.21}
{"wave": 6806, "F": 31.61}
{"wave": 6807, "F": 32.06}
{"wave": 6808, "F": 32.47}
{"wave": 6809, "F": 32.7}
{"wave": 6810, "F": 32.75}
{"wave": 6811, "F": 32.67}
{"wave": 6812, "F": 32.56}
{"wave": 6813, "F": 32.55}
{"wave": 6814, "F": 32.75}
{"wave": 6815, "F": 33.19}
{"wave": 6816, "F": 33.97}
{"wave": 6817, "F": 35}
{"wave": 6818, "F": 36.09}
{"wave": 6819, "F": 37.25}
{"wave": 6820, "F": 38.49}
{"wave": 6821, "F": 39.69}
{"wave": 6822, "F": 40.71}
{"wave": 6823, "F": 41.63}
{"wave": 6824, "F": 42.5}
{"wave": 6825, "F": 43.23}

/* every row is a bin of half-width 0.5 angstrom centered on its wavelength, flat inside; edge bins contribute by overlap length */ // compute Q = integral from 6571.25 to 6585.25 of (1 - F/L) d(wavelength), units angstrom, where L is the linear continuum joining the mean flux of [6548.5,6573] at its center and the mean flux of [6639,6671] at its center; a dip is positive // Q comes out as 4.6 angstrom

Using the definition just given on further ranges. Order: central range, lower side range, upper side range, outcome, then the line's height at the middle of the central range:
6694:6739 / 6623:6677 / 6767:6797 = 3.4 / 40.8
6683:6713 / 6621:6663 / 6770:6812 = 2.2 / 38.3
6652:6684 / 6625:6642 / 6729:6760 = -1.9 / 38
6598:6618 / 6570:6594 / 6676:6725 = -4.4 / 22.1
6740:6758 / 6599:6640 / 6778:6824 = -3.2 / 35.7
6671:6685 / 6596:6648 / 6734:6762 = -1.3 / 36.3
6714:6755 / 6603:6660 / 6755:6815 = -3.0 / 37.9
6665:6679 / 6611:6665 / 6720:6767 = -1.0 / 37.8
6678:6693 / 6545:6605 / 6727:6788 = -1.4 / 34.3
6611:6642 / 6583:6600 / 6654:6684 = -2.1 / 30.6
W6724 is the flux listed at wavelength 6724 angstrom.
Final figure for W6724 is 39.28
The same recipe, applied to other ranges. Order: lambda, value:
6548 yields 35.15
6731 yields 41.34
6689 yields 36.3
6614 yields 26.82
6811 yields 32.67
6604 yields 27.87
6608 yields 25.92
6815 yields 33.19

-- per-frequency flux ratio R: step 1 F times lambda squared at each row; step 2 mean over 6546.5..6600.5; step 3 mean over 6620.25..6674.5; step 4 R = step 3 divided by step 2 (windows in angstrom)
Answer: 1.88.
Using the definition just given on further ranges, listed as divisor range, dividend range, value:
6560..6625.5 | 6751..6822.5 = 1.89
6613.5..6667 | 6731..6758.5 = 1.18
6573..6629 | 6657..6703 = 1.60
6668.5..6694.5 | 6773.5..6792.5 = 1.16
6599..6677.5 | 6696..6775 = 1.16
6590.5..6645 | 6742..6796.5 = 1.46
